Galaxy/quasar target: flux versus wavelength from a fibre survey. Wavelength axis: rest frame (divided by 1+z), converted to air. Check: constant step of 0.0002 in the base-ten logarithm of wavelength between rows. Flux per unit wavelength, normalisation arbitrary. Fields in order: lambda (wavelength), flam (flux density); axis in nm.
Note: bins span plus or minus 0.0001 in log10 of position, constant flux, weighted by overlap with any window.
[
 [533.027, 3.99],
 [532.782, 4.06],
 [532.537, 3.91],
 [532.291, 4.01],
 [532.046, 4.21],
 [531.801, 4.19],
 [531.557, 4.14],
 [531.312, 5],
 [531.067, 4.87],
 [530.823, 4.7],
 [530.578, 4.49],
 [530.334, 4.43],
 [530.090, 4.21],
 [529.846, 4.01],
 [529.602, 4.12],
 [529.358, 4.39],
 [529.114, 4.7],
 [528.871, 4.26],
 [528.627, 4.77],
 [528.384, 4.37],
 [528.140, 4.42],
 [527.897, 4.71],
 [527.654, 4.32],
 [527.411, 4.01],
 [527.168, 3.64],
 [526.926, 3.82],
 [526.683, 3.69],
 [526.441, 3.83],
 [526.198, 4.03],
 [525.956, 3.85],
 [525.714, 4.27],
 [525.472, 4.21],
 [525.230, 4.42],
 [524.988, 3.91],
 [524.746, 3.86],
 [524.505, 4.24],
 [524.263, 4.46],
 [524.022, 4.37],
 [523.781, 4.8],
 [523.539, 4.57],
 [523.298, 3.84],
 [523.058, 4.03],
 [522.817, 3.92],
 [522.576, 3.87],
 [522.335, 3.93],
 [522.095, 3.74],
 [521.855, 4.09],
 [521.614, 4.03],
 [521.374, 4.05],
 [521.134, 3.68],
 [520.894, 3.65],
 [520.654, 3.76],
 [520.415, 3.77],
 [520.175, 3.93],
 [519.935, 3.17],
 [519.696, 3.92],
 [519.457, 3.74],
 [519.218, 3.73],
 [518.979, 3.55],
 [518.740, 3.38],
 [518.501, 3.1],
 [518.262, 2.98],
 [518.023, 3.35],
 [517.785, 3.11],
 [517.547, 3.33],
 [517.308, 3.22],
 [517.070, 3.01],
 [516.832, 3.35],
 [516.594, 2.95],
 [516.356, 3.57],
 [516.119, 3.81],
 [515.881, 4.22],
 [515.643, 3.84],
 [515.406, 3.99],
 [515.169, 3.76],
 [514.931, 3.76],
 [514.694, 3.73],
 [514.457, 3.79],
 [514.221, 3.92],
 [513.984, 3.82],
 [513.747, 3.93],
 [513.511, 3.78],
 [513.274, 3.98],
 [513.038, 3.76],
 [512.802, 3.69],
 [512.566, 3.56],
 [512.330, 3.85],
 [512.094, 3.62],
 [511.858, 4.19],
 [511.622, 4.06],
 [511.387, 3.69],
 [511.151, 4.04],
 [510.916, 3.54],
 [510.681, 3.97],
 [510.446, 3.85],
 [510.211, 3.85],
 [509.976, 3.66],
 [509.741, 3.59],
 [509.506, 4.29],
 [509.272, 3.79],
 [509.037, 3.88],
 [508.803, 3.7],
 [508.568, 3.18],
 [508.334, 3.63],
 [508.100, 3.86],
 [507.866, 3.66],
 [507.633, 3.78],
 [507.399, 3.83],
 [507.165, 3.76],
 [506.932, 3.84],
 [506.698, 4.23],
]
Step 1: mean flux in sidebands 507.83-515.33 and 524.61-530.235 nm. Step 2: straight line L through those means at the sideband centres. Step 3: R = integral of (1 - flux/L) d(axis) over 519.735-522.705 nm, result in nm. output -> 0.157 nm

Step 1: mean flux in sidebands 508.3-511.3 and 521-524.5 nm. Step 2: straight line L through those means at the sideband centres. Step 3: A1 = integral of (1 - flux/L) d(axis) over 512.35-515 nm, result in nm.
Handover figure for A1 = 0.05 nm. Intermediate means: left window 3.77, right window 4.1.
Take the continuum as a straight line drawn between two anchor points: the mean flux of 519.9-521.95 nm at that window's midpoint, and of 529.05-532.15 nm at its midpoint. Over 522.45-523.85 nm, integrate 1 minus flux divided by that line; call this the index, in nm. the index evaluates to -0.07 nm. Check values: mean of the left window 3.81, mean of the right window 4.42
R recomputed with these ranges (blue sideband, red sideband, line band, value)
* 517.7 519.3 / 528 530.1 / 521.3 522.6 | -0.11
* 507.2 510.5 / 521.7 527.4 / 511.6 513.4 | 0.00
